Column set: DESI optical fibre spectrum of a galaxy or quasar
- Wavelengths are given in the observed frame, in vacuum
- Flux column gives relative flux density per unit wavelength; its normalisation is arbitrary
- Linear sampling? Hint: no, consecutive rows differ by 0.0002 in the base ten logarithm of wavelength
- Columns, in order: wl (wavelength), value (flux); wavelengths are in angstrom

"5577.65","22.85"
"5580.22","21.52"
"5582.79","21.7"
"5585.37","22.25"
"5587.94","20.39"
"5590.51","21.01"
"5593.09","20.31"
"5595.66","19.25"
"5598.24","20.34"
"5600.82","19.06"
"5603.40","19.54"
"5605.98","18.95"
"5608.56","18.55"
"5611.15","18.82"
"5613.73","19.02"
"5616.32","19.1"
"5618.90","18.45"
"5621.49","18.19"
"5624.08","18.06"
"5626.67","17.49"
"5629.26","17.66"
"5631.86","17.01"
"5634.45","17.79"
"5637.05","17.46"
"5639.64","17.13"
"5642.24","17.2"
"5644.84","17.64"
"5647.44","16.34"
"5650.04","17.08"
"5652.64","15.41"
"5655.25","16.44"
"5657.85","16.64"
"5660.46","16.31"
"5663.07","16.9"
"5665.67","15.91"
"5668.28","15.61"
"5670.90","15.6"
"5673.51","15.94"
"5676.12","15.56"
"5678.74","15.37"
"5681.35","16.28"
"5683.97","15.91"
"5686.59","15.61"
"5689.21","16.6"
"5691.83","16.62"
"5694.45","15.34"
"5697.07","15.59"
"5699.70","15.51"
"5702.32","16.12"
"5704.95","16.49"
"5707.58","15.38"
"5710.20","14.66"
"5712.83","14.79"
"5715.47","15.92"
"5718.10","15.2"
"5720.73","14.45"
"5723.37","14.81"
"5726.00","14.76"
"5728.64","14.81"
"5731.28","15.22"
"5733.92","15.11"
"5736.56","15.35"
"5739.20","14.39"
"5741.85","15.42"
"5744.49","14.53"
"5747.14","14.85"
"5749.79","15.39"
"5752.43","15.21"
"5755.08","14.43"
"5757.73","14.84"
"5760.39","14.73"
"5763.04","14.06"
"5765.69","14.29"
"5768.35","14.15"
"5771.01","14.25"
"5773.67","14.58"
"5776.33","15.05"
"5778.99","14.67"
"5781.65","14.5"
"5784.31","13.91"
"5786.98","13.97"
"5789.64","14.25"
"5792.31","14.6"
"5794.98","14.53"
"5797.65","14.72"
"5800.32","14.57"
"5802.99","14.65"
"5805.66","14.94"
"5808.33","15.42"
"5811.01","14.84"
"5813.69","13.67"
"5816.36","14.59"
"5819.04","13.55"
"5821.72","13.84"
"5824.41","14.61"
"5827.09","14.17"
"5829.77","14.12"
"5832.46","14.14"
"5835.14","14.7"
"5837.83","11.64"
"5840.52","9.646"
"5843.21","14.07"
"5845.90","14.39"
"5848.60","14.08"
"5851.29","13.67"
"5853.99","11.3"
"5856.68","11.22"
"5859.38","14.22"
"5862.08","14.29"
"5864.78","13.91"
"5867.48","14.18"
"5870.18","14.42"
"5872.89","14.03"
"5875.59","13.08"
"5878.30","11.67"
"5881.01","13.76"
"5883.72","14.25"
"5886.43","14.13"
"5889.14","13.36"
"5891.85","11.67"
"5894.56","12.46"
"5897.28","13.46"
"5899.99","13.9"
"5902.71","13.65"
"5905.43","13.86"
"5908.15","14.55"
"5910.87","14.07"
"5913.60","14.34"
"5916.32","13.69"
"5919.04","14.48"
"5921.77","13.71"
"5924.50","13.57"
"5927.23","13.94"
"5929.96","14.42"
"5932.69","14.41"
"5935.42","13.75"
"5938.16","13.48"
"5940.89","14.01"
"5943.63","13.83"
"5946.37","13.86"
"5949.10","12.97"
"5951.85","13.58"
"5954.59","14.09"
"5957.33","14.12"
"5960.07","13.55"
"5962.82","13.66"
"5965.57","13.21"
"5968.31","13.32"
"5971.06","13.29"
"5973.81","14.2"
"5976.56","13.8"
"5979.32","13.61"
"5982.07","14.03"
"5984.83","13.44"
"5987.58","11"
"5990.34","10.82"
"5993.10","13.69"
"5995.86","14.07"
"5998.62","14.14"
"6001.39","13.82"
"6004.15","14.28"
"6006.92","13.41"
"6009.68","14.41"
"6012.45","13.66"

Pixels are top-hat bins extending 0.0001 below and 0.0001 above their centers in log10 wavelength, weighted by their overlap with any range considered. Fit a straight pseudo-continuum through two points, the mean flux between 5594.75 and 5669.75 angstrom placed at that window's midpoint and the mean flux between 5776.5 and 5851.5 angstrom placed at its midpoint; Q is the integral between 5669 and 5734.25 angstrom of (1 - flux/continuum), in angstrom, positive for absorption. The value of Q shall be 3.2 angstrom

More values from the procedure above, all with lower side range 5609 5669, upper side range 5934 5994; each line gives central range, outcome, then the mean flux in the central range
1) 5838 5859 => 3.07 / 12.6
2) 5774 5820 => 2.74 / 14.5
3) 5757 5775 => 1.59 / 14.4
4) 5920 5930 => 0.02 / 13.9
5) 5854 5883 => 2.33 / 13.4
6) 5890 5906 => 1.21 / 13.1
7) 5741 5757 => 1.05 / 15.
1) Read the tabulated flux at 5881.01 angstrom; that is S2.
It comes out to 13.76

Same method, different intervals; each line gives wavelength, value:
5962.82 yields 13.66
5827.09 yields 14.17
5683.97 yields 15.91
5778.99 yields 14.67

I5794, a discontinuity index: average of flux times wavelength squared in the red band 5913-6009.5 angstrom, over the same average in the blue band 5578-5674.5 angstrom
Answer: 0.84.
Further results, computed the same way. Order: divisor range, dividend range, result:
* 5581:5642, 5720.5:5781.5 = 0.82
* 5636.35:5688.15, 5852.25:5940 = 0.91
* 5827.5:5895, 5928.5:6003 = 1.05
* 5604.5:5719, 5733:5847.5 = 0.90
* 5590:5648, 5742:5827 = 0.84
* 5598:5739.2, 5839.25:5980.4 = 0.89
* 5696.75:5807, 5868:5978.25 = 0.98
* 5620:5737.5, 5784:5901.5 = 0.90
